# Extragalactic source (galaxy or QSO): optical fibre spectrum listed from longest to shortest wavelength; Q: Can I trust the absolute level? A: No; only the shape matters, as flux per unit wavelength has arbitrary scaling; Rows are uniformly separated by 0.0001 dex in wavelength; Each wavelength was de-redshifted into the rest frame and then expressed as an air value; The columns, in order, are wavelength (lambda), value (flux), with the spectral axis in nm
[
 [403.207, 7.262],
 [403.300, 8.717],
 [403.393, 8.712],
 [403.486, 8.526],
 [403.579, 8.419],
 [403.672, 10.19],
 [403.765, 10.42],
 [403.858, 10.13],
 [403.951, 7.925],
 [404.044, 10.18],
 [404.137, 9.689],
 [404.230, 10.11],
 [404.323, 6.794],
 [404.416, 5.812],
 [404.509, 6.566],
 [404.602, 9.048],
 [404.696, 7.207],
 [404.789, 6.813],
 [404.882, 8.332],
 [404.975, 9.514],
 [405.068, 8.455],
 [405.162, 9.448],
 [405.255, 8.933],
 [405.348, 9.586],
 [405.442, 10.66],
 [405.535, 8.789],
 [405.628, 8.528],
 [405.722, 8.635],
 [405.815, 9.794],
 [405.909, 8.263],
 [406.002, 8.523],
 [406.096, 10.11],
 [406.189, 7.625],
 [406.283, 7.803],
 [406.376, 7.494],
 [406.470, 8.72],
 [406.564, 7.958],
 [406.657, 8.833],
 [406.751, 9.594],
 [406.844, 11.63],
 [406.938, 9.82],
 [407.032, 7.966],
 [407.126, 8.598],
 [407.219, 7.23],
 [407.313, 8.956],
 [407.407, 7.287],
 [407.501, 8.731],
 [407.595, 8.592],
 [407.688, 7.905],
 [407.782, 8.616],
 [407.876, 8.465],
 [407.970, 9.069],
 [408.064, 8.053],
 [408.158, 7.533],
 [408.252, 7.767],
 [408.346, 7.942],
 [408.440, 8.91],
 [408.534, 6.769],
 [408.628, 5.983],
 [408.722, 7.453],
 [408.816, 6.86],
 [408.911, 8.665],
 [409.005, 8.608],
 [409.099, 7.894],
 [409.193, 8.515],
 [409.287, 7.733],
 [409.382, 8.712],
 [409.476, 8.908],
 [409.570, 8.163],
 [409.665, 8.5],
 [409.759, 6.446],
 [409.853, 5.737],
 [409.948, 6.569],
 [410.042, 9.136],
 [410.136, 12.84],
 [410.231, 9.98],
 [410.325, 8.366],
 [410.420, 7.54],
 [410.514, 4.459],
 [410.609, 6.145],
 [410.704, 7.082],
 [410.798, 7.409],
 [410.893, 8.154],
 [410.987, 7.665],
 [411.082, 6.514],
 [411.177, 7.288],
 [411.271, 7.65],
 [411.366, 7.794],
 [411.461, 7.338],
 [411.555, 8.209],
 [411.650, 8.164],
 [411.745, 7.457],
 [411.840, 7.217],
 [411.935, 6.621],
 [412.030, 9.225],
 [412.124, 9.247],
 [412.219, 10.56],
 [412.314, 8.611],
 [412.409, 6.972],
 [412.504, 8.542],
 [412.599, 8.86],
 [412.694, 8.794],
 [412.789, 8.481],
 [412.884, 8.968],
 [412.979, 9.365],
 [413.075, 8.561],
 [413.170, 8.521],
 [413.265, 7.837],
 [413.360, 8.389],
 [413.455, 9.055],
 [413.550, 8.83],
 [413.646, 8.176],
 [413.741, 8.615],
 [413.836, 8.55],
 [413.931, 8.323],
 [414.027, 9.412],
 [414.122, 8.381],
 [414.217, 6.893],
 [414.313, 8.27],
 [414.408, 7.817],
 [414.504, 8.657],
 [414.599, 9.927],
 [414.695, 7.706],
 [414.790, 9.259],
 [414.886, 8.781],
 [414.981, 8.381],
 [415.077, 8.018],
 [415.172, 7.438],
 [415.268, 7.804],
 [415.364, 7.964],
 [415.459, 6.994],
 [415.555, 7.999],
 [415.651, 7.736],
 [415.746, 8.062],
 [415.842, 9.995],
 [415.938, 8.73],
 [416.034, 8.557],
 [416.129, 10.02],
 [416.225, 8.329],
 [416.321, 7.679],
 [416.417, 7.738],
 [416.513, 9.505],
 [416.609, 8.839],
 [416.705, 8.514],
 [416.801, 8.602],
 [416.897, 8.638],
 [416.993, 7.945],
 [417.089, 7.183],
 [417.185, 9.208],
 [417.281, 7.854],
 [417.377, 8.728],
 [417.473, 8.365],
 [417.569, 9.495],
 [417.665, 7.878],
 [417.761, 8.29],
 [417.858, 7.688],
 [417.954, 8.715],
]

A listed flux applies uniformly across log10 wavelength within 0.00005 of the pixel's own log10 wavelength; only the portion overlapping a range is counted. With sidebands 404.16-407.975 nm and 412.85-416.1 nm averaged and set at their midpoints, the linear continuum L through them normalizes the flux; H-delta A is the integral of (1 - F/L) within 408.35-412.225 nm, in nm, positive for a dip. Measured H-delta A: 0.30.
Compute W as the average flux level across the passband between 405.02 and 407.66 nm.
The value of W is 8.8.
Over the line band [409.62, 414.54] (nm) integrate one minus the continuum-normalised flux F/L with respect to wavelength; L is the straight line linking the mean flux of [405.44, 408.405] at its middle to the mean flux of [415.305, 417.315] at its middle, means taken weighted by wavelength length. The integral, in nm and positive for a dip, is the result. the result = 0.21 nm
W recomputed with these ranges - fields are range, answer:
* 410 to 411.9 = 7.81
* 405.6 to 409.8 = 8.31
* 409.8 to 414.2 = 8.16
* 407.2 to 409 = 7.96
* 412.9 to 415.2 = 8.48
